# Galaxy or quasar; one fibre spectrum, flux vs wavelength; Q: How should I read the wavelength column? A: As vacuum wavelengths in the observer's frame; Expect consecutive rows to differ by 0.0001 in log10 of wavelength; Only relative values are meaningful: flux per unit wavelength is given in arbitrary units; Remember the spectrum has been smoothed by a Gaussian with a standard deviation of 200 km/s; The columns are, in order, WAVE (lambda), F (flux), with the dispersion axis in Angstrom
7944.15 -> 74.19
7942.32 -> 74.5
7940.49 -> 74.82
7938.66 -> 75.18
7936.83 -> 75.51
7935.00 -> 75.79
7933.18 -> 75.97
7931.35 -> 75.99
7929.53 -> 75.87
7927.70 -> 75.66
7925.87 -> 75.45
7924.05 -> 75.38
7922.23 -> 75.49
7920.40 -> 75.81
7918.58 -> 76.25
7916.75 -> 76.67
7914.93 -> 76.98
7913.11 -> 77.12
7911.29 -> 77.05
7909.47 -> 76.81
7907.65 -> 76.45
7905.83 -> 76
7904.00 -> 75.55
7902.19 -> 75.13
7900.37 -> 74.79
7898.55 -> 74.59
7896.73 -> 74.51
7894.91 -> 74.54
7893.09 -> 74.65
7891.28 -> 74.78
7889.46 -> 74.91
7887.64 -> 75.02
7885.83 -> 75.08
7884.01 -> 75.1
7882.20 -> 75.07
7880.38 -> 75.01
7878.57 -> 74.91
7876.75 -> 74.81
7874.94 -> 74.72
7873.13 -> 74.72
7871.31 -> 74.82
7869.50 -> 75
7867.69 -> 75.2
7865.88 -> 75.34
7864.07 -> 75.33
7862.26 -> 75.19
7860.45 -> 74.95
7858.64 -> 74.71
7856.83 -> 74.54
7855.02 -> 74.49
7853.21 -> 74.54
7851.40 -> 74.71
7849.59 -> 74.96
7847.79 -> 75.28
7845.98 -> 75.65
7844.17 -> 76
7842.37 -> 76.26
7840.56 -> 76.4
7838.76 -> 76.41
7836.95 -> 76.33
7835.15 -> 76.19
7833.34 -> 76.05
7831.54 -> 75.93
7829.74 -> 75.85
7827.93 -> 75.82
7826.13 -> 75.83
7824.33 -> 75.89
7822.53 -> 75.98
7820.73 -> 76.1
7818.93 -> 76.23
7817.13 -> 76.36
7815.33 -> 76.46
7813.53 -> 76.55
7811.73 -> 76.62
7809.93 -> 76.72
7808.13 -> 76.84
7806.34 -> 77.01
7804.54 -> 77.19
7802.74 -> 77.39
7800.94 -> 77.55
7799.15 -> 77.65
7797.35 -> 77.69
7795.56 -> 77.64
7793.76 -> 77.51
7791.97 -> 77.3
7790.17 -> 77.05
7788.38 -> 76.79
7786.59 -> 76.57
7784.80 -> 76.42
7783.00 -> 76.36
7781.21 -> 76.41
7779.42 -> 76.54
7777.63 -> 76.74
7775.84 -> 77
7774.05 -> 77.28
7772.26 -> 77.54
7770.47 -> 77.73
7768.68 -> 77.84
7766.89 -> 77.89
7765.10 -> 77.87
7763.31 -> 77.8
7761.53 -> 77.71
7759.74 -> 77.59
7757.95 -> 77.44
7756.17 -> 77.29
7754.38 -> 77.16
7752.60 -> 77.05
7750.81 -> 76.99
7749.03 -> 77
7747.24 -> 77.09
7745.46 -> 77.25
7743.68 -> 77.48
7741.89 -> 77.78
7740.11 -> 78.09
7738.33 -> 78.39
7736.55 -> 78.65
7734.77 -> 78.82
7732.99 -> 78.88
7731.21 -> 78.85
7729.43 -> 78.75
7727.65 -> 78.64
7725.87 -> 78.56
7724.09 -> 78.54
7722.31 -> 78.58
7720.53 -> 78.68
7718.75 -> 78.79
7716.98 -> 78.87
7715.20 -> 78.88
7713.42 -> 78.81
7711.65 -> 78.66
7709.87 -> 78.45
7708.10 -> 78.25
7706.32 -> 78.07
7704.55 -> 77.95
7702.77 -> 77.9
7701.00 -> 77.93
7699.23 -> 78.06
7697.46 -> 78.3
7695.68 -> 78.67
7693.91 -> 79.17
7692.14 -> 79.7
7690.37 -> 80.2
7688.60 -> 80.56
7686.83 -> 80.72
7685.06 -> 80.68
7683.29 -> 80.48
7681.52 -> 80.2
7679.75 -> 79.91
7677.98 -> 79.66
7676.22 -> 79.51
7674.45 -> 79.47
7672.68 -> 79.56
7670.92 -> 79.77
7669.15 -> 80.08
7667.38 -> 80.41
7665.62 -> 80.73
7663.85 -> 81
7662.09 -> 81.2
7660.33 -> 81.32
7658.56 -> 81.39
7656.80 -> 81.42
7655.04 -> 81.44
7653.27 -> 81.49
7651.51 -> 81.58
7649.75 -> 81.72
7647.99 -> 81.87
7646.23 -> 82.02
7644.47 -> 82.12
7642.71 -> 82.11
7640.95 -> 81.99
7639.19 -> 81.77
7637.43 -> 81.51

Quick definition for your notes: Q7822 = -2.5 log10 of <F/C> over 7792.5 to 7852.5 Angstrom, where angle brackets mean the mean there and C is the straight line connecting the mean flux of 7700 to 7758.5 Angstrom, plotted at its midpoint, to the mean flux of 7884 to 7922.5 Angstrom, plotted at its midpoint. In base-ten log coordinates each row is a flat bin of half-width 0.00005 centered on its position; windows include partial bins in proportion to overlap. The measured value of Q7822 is 0.01 mag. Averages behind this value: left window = 78.1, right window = 75.6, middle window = 76.4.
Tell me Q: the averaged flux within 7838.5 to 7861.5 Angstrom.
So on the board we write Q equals 75.3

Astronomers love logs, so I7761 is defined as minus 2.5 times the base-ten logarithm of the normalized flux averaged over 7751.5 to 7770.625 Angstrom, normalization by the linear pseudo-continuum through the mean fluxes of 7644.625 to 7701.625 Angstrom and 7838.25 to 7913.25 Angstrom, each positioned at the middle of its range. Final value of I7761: 0.01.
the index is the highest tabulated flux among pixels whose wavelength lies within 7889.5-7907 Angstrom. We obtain 76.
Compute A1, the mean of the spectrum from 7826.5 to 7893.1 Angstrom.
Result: 75.3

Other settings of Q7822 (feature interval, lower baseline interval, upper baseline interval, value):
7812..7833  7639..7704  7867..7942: 0.02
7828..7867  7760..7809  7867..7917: 0.01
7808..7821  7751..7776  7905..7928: 0.01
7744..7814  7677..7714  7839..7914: 0.00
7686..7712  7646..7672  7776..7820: 0.01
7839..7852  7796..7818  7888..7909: 0.01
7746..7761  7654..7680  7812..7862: 0.01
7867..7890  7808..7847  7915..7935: 0.02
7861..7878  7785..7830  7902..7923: 0.02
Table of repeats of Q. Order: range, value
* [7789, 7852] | 76.4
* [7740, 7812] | 77.2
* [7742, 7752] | 77.2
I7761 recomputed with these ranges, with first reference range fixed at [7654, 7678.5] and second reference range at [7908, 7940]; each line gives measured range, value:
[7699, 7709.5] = 0.02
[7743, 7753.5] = 0.03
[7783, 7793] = 0.02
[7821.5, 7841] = 0.02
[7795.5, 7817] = 0.01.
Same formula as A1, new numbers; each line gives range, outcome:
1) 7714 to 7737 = 78.7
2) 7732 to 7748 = 78.1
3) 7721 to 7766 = 77.9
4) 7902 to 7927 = 76.2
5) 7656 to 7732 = 79.4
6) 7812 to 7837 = 76.1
